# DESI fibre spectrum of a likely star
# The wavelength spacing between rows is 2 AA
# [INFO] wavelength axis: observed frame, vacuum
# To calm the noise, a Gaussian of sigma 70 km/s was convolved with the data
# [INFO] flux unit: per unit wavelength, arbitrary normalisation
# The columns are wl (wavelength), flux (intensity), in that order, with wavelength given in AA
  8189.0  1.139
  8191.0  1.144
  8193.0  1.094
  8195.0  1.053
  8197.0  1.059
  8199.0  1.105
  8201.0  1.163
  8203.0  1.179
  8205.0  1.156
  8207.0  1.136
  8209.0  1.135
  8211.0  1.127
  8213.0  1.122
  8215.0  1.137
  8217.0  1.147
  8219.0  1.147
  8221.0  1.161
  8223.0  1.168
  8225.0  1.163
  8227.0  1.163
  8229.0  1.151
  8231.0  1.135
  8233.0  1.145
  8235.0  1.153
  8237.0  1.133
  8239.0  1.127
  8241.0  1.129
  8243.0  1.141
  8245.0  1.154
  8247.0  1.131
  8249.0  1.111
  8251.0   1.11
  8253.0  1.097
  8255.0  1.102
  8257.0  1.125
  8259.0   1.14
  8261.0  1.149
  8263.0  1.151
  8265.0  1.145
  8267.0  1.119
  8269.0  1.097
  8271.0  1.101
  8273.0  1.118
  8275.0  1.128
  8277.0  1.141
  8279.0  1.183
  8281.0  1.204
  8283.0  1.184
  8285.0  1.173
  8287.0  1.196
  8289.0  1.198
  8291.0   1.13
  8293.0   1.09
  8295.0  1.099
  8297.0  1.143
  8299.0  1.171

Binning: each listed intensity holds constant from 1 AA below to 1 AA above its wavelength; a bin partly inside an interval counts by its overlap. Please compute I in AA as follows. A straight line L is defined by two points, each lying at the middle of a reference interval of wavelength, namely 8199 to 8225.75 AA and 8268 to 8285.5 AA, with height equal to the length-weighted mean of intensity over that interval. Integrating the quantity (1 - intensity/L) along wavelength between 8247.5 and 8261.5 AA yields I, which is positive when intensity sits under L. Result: 0.3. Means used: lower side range 1.15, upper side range 1.15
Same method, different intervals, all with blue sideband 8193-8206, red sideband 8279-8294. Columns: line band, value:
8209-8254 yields -0.1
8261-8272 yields 0.3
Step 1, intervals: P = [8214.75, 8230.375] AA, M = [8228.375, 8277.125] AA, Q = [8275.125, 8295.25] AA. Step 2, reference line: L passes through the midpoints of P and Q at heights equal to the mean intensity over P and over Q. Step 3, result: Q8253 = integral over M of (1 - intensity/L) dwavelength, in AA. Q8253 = 1.2 AA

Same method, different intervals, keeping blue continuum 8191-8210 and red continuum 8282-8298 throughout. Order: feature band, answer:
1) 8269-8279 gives 0.18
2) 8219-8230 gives -0.30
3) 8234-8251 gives 0.03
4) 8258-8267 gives -0.01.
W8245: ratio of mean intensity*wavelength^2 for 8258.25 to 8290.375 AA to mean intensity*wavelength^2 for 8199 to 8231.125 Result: 1.0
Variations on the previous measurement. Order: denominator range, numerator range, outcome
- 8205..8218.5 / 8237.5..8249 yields 1.01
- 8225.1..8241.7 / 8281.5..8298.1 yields 1.02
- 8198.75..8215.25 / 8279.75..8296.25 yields 1.04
